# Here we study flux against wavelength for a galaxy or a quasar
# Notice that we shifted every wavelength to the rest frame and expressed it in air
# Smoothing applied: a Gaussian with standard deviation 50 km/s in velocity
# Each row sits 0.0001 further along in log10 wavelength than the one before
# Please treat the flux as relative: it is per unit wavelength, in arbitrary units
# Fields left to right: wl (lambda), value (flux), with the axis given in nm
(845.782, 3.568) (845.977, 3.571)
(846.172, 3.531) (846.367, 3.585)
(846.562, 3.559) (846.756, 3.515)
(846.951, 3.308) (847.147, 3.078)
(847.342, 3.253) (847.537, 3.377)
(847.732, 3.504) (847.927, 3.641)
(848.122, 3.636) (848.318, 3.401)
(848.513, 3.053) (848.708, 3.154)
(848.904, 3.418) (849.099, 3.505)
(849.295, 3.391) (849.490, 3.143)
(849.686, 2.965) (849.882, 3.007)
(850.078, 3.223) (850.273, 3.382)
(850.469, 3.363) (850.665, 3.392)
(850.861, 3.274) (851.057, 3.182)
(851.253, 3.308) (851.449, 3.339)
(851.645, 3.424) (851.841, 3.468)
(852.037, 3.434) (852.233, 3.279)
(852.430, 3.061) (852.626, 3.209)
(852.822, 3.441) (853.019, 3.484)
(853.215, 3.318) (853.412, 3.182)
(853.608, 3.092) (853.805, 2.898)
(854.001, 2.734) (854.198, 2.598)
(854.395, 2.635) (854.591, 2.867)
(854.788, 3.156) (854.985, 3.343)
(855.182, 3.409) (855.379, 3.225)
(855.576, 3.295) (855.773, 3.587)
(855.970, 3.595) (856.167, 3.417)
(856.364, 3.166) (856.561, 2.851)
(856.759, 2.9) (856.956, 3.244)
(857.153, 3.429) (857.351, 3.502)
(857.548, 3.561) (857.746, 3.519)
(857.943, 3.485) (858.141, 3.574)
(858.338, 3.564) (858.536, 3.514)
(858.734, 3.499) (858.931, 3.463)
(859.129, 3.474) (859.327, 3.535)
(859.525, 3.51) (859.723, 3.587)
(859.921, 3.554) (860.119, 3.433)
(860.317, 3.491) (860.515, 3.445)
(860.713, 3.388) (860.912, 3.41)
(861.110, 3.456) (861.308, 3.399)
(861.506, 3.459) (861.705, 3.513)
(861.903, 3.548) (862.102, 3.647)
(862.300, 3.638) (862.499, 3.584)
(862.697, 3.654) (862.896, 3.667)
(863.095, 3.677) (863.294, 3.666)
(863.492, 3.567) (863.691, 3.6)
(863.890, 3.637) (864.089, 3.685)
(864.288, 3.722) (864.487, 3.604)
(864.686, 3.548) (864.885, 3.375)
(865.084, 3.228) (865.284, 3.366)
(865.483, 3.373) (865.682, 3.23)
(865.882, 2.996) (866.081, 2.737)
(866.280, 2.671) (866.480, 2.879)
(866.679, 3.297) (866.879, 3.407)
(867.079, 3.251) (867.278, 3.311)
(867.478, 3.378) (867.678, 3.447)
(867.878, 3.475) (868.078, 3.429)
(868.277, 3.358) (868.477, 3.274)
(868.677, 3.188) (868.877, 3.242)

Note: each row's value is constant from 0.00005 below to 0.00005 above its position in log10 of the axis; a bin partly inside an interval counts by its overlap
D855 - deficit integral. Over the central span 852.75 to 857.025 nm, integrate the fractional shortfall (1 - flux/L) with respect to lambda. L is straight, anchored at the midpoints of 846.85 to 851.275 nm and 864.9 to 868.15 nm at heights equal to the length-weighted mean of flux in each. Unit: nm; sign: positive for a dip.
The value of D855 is 0.157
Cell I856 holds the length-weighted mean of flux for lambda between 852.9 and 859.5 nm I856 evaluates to 3.28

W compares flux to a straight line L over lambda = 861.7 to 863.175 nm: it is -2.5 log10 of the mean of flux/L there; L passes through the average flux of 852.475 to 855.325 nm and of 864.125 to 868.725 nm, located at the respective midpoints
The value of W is -0.12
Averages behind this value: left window 3.1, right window 3.29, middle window 3.62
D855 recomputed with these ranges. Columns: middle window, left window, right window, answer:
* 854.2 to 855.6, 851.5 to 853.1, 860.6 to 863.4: 0.13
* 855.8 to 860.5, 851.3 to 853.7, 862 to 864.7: 0.07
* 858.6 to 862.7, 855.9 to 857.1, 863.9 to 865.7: -0.21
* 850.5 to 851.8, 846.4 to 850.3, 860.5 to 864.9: 0.02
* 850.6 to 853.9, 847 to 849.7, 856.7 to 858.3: 0.09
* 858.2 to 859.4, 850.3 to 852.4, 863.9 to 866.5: -0.07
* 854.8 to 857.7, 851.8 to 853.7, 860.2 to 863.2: 0.05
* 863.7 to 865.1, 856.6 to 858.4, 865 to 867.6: -0.15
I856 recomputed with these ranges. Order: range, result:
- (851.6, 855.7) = 3.17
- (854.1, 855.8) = 3.1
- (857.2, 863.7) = 3.53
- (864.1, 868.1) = 3.29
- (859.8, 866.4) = 3.45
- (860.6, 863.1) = 3.54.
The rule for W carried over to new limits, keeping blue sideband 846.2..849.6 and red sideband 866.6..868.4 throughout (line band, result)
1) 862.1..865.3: -0.07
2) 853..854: 0.08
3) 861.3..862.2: -0.05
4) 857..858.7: -0.04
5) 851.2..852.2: 0.00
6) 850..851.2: 0.03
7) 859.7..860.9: -0.03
